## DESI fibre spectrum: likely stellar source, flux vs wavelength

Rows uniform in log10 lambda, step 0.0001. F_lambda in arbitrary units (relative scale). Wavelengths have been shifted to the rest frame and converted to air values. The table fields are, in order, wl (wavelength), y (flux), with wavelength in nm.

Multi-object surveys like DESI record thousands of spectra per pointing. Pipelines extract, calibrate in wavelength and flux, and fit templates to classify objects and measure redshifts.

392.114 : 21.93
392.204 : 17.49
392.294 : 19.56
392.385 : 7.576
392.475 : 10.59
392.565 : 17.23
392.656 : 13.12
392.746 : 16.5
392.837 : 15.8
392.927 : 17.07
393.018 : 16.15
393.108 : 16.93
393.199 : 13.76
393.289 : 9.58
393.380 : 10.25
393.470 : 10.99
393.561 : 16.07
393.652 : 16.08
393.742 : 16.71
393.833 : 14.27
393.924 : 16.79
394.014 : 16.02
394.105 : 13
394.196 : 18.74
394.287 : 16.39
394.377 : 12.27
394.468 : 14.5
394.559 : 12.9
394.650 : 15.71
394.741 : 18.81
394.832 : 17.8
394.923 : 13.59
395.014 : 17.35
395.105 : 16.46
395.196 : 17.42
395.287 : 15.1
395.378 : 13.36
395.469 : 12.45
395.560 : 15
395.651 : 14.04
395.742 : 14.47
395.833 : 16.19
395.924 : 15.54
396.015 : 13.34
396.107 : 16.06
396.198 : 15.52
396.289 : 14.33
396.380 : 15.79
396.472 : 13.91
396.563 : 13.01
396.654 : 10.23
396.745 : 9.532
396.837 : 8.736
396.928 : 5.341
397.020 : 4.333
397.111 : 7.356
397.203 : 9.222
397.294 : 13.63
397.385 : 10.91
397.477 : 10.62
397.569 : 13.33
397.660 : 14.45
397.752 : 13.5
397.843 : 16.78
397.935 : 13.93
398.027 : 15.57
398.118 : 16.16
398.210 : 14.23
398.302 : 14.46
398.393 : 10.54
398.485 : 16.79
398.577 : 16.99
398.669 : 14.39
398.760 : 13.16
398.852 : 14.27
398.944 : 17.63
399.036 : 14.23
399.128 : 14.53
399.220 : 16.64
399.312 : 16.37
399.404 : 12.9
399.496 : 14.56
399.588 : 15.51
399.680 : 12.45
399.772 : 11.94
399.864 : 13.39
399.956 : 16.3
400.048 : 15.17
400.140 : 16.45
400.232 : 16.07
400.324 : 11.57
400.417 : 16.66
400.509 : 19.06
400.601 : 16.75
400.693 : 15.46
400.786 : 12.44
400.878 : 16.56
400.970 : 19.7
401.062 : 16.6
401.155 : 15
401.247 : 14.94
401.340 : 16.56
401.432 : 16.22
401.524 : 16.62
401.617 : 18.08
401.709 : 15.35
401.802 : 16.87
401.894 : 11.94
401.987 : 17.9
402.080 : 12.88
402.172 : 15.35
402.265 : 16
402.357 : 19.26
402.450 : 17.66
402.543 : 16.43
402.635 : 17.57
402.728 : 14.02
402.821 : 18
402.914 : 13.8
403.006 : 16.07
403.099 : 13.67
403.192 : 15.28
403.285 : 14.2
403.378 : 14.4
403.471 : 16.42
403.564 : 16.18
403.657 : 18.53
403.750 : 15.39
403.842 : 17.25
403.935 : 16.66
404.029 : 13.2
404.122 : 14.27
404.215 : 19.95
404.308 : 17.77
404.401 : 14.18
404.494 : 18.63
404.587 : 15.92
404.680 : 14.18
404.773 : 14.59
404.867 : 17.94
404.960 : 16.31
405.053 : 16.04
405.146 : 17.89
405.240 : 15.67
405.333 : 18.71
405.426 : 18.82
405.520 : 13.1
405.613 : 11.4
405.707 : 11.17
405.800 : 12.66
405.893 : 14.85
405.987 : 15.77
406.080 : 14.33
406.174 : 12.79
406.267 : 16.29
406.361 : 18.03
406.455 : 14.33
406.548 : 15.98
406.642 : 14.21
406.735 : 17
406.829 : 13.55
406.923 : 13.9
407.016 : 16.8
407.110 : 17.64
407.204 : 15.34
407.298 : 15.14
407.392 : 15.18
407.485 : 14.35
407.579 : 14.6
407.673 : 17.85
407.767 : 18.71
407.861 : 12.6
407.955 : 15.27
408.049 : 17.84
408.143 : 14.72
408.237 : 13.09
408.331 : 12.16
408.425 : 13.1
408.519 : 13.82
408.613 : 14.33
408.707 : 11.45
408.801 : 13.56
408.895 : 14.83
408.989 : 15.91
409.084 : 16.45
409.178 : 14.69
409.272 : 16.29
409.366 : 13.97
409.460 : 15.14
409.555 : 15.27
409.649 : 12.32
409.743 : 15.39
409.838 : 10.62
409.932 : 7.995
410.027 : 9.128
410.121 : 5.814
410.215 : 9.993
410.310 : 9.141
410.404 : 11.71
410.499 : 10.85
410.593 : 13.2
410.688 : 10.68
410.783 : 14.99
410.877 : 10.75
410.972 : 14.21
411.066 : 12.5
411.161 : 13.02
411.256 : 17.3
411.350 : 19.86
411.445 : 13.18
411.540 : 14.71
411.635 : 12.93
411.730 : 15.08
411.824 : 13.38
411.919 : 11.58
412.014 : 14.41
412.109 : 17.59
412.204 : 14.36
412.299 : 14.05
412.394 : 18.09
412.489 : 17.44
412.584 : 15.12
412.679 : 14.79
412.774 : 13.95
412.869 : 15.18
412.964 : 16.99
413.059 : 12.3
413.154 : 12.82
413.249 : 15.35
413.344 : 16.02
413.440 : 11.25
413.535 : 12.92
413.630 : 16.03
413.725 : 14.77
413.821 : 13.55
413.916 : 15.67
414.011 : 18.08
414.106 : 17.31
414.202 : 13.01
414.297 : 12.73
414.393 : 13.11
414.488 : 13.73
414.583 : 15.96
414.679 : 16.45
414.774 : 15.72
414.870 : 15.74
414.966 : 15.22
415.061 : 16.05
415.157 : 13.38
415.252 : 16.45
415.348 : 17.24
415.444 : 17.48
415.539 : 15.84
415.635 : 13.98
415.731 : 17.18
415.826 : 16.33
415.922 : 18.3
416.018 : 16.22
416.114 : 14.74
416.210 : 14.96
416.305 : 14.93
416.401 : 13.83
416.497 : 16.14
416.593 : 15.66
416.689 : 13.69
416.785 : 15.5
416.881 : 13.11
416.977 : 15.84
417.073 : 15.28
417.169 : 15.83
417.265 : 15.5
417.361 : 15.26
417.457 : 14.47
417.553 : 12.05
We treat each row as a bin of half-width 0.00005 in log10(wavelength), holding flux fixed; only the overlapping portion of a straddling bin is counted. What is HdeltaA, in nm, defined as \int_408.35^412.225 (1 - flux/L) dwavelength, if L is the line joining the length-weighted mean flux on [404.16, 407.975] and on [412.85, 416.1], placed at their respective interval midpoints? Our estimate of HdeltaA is 0.535 nm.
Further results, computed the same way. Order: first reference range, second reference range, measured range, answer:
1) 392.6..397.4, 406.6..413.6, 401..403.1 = -0.30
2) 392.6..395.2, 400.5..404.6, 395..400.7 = 0.60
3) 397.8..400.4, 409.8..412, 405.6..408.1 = -0.38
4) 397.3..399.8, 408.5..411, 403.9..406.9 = -0.49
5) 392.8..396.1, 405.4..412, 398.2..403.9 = -0.39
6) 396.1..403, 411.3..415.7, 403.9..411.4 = 0.16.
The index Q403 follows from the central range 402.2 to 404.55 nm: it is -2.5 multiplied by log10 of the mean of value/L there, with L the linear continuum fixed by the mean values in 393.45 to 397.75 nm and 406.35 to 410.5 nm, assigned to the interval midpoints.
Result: -0.16 mag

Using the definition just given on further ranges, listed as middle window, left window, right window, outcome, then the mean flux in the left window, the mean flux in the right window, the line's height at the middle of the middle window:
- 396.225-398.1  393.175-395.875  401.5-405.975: 0.268 mag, 14.9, 15.8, 15.1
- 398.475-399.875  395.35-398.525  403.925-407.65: -0.088 mag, 12.9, 15.5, 13.6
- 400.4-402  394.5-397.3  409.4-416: -0.184 mag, 13.4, 14.3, 13.7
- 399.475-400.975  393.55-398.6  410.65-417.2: -0.072 mag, 14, 15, 14.2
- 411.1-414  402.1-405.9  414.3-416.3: 0.061 mag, 15.8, 15.6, 15.7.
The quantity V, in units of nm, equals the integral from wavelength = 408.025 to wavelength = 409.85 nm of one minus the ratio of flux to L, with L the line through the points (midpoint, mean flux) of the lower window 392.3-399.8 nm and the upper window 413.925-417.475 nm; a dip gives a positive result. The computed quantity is 0.08 nm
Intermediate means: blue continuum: 14.1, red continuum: 15.4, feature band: 14.3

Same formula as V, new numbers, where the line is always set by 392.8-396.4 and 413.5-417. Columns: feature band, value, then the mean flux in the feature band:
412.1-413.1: -0.01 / 15.4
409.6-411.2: 0.41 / 11.3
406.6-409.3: 0.05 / 15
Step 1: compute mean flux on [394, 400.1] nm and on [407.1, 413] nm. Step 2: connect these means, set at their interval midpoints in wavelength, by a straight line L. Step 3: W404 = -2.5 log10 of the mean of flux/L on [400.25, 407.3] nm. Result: -0.13 mag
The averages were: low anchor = 14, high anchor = 14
